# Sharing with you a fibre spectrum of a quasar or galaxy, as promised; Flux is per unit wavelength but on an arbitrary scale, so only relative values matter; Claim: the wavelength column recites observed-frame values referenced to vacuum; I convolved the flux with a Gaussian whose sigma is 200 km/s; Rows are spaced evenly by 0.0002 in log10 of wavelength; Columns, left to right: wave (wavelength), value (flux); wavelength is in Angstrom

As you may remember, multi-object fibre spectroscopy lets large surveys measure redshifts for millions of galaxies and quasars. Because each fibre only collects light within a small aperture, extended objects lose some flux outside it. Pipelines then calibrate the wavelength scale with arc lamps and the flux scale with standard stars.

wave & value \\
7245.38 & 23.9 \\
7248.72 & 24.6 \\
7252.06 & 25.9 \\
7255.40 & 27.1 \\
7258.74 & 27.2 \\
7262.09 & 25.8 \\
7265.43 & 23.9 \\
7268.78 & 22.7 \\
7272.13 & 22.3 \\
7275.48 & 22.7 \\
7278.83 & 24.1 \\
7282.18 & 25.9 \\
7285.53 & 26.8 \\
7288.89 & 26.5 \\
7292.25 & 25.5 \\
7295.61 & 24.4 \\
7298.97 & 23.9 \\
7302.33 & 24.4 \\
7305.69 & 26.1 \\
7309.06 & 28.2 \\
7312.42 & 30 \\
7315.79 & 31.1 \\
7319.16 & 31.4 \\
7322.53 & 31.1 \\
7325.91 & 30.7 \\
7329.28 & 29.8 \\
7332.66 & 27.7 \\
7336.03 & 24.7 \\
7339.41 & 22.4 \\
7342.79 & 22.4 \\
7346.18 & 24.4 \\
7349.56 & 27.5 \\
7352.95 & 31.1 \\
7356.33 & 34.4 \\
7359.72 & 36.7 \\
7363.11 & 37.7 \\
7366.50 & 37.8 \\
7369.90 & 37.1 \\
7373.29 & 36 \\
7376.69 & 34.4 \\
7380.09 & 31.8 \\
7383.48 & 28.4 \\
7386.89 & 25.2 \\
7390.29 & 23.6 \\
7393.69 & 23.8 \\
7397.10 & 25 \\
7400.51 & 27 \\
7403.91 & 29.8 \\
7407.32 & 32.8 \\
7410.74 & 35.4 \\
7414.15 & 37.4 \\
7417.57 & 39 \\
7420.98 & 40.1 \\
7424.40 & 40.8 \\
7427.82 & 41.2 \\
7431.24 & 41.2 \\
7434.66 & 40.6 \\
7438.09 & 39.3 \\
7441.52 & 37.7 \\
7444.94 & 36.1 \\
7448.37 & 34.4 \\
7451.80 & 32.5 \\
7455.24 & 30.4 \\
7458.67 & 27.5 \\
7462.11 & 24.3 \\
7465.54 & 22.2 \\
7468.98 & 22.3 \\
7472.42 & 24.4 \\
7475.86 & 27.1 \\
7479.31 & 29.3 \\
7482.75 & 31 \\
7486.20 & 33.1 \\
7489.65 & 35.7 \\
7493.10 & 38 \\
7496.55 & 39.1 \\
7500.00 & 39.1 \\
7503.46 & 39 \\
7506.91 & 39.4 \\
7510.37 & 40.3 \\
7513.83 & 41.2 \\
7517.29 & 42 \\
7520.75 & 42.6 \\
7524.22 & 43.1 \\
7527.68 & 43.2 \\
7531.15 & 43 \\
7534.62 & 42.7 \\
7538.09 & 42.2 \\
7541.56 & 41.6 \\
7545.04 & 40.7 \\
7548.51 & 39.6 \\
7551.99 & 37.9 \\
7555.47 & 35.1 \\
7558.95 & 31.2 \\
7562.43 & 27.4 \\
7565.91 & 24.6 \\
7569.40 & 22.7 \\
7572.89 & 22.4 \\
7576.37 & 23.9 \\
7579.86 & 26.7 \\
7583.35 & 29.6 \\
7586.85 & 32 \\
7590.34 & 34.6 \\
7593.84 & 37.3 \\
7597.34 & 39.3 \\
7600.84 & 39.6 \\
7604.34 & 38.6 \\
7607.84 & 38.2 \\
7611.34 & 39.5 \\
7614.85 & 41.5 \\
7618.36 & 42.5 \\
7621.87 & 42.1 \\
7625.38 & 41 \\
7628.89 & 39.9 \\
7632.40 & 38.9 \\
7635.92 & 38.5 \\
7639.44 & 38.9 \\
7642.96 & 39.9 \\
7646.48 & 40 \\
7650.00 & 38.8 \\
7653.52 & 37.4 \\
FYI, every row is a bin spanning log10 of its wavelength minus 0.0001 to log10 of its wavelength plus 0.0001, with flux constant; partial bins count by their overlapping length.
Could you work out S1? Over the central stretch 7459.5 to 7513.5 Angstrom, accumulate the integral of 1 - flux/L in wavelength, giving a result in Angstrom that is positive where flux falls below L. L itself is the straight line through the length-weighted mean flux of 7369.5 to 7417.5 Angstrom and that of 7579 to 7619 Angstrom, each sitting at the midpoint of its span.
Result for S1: 1.6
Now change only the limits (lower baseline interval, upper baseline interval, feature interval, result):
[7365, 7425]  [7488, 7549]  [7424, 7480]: 5.8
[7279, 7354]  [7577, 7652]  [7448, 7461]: 0.6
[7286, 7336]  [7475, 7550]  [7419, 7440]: -3.8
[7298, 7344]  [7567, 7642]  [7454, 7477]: 4.6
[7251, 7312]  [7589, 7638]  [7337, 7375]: -3.9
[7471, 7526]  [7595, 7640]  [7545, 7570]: 3.9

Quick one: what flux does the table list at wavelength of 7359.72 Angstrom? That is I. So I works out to 36.7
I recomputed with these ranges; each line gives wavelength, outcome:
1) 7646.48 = 40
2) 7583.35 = 29.6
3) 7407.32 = 32.8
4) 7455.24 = 30.4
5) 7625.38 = 41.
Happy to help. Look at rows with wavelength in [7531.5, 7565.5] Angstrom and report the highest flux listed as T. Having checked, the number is 42.7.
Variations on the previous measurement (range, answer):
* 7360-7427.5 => 40.8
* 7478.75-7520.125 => 42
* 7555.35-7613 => 39.6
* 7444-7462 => 36.1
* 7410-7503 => 41.2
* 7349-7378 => 37.8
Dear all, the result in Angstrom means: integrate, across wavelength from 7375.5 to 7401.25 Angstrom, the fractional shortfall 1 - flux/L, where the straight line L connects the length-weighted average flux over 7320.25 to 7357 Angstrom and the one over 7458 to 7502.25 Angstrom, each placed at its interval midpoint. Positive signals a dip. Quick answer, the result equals 1.2 Angstrom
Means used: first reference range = 27.7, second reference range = 30.4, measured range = 27.3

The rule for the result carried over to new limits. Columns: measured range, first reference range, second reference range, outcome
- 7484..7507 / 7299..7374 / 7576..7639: -2.13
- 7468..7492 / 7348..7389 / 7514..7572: 4.29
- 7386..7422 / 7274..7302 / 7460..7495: -4.54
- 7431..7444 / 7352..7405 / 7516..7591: -2.74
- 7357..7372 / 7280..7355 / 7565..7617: -4.79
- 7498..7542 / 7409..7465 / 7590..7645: -4.63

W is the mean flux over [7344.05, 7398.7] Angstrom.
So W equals 30.9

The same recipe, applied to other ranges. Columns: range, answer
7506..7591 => 35.5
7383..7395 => 25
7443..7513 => 32.4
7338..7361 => 28.3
